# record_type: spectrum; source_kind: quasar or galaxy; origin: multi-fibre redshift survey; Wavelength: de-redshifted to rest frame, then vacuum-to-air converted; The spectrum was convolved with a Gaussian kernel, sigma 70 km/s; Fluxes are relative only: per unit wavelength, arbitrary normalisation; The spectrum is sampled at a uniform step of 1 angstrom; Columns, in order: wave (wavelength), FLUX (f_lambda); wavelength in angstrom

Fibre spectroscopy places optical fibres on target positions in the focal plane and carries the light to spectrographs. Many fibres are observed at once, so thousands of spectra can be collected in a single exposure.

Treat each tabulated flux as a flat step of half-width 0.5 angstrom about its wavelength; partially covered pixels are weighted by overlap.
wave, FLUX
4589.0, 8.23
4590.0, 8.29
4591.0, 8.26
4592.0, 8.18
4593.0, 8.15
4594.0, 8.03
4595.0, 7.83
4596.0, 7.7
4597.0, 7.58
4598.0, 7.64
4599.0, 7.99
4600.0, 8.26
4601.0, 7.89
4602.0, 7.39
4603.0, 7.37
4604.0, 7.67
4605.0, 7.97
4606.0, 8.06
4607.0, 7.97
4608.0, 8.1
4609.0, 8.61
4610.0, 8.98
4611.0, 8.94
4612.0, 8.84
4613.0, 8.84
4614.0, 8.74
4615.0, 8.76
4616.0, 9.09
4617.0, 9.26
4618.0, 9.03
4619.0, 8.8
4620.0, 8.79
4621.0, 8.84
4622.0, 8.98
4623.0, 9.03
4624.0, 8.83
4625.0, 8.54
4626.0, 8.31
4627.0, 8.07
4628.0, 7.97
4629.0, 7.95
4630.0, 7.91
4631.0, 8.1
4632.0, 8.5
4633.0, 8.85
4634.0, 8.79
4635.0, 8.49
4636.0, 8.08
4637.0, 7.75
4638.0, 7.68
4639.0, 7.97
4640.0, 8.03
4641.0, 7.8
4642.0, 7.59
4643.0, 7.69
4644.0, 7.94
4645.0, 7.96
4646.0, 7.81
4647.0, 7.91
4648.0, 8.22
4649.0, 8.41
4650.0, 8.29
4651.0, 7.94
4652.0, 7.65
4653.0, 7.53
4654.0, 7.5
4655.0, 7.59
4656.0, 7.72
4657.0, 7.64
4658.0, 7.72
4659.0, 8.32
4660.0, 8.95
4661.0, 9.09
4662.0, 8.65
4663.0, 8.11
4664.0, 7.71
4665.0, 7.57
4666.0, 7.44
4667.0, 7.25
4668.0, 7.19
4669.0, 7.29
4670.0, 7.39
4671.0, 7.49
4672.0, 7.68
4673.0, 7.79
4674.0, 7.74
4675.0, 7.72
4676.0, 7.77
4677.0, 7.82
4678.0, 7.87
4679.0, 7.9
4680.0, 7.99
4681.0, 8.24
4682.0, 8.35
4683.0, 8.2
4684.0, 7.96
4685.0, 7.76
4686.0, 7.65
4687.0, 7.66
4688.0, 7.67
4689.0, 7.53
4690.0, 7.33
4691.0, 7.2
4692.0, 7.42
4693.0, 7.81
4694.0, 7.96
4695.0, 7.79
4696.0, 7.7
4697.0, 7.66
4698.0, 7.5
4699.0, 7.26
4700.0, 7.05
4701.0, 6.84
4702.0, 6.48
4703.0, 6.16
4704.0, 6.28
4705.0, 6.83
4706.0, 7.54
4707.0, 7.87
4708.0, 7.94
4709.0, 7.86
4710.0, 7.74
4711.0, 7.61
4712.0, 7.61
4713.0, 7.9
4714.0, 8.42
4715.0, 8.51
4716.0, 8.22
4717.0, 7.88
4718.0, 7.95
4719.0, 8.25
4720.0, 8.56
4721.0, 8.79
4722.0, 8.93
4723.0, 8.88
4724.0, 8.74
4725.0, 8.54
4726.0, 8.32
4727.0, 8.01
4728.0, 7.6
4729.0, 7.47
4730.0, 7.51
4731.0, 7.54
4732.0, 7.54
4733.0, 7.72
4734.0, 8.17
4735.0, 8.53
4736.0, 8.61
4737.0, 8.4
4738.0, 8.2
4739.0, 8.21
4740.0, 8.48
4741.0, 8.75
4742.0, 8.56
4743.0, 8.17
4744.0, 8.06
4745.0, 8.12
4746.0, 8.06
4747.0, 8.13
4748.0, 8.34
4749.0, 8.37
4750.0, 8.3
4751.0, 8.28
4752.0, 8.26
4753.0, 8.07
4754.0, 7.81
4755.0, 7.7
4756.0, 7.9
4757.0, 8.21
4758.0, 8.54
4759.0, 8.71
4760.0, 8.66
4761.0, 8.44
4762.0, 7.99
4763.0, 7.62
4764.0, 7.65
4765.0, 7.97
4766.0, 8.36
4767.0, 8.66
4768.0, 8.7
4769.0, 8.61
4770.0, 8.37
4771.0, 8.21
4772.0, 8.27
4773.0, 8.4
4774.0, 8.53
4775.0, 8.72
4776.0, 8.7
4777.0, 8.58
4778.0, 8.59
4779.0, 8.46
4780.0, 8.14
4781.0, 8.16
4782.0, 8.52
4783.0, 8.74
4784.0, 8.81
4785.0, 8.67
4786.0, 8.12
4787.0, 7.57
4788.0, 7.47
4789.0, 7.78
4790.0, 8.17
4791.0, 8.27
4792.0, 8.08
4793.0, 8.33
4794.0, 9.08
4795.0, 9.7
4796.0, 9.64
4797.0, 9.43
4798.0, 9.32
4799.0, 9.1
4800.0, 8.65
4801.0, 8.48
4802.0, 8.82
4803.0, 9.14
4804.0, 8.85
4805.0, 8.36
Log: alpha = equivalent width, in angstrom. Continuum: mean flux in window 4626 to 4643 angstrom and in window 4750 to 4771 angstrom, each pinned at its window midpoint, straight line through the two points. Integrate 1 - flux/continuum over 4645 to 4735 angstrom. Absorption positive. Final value 3.8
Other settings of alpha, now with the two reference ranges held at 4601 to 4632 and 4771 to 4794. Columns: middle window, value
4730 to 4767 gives 0.81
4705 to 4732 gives 1.06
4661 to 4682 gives 1.58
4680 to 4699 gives 1.50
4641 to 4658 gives 1.20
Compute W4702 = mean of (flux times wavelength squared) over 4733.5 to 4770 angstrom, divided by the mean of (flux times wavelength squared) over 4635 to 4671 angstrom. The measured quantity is 1.10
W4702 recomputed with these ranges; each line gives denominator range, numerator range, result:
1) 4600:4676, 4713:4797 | 1.07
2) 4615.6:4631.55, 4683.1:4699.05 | 0.92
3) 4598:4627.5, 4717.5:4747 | 1.02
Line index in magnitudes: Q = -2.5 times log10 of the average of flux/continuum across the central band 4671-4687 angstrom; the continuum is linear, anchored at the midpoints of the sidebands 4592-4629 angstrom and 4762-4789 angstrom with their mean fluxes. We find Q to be 0.06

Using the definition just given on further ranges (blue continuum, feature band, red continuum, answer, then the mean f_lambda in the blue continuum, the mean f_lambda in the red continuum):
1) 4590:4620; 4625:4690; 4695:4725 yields 0.01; 8.28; 7.77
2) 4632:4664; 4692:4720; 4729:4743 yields 0.07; 8.06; 8.15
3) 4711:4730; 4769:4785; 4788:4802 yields 0.01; 8.22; 8.73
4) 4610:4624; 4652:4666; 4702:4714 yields 0.03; 8.92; 7.4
